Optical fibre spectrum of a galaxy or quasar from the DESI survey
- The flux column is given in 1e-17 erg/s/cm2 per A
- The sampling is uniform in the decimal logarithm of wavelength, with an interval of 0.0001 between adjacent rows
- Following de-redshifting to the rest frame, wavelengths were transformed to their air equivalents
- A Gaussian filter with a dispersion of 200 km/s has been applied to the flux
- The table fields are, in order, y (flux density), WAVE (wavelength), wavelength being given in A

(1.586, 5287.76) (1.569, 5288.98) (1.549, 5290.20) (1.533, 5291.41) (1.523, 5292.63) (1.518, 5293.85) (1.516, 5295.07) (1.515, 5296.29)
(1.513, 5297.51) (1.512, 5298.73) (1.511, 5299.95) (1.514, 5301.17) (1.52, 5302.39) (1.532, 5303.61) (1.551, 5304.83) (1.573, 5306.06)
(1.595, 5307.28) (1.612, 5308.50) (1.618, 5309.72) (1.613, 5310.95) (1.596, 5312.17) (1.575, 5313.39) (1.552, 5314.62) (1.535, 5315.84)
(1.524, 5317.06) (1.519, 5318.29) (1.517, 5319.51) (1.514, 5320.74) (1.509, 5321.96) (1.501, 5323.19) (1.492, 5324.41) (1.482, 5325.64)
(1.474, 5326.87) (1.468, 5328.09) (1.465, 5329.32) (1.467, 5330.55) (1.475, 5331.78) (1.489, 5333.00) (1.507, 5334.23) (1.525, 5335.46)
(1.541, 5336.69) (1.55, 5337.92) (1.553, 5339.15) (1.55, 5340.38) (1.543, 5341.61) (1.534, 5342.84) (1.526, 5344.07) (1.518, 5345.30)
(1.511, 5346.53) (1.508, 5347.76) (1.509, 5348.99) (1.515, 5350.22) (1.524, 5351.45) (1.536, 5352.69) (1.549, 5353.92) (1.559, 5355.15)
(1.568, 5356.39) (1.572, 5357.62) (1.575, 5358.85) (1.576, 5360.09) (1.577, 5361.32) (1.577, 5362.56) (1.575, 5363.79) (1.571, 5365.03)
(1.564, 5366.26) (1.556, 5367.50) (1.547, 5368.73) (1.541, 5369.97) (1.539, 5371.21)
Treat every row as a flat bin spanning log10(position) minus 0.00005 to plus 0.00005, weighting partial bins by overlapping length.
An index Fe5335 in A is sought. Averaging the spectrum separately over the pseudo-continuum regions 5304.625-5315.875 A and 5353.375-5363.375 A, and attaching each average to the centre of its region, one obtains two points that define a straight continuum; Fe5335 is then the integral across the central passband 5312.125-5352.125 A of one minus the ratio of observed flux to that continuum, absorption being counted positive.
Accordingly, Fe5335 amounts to 1.57 A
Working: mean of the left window 1.58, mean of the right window 1.57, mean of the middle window 1.52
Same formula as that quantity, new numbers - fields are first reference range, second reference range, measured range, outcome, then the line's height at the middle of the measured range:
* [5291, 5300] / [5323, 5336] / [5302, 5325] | -0.77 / 1.5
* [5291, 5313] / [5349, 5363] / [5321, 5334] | 0.56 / 1.55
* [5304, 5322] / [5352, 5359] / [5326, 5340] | 0.52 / 1.56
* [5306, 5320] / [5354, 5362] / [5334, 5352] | 0.47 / 1.57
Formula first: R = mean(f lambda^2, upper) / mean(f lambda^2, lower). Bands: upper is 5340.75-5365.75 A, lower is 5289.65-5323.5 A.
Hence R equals 1.0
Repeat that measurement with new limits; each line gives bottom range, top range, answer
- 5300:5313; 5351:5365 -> 1.01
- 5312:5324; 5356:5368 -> 1.04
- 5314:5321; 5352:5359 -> 1.04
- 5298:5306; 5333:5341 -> 1.02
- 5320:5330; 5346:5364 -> 1.05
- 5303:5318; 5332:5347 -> 0.98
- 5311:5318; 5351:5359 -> 1.01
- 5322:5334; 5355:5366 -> 1.07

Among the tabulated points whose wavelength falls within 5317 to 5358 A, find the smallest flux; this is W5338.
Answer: 1.465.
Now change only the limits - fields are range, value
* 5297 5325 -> 1.492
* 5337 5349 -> 1.508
